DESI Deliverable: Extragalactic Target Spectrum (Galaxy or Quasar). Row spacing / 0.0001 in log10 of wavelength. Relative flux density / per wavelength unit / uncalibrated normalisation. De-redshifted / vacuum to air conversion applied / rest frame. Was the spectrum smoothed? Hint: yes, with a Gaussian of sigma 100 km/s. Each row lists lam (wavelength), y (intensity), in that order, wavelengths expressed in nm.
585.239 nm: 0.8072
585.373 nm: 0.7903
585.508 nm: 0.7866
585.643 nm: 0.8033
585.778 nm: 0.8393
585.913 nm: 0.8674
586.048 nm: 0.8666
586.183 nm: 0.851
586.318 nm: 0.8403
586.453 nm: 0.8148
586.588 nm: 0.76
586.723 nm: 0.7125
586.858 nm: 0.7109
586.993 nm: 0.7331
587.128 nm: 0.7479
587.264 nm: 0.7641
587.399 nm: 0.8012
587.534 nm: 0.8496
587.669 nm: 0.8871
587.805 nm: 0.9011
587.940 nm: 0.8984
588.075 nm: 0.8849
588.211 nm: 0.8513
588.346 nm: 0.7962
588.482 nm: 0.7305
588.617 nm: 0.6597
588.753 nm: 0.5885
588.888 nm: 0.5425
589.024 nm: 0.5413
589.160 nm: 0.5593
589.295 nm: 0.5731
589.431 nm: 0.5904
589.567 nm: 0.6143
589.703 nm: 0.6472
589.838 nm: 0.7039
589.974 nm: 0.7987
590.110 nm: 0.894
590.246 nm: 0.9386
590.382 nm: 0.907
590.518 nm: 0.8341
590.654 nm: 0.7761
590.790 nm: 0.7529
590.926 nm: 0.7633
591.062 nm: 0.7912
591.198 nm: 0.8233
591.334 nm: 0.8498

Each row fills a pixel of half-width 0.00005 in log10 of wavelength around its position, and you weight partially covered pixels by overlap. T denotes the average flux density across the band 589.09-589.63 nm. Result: 0.584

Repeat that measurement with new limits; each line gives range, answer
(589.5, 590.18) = 0.733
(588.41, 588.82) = 0.66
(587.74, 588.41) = 0.867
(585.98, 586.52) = 0.843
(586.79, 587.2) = 0.73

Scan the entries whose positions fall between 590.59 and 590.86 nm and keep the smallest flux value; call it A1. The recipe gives 0.7529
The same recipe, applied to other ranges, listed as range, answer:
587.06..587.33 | 0.7479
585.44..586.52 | 0.7866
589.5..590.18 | 0.6143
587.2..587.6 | 0.7641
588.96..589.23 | 0.5413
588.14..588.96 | 0.5425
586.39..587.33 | 0.7109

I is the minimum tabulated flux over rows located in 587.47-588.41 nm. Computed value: 0.7962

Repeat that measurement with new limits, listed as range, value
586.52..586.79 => 0.7125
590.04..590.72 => 0.7761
